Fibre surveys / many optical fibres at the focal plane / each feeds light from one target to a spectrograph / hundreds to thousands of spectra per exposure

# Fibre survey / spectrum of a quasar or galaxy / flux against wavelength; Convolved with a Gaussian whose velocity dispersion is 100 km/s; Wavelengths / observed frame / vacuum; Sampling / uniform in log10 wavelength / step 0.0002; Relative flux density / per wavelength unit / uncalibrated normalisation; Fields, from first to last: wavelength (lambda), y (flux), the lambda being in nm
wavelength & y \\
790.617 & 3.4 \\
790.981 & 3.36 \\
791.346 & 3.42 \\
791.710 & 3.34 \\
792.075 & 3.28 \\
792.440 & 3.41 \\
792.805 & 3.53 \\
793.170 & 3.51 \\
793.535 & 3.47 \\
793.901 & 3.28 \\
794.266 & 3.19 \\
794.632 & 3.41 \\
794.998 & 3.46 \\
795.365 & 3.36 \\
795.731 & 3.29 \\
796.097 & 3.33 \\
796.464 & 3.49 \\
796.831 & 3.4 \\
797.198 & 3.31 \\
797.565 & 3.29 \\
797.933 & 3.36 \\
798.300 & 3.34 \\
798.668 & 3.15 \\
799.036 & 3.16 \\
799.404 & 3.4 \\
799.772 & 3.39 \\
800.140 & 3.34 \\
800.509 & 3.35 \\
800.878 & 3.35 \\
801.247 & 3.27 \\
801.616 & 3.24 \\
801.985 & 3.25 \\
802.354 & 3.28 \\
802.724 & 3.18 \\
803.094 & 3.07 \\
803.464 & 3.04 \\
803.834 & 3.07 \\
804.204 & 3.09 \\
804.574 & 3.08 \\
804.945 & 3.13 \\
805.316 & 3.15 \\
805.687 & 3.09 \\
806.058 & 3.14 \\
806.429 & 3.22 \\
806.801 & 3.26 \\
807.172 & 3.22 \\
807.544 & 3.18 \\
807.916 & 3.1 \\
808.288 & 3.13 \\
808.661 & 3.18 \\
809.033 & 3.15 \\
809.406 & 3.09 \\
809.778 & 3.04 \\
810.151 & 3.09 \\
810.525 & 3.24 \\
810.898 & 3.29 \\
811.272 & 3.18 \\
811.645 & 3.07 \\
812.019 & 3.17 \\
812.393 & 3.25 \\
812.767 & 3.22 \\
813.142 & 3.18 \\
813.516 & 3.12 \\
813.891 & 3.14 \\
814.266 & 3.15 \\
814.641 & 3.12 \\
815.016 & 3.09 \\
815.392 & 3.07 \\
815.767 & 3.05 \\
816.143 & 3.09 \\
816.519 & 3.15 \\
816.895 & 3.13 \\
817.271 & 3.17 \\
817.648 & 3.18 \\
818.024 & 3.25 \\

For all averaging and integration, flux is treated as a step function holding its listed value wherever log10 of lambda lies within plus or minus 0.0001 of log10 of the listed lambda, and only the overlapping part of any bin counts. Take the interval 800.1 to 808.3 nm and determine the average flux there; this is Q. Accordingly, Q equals 3.18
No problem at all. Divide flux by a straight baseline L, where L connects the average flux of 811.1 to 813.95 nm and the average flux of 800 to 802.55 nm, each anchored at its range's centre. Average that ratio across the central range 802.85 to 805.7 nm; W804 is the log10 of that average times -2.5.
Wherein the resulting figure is 0.06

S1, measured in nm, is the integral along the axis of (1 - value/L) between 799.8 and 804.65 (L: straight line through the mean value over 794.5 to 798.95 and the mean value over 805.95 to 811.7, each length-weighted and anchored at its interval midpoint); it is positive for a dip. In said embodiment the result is 0.08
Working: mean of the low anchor 3.34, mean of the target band 3.21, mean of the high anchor 3.16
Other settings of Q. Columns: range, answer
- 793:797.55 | 3.37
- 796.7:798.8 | 3.31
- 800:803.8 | 3.23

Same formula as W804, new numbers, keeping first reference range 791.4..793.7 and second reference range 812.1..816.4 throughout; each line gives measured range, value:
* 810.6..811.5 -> -0.02 mag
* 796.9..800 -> 0.01 mag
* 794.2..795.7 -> 0.01 mag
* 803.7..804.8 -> 0.06 mag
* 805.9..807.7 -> 0.01 mag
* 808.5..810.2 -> 0.03 mag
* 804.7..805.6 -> 0.04 mag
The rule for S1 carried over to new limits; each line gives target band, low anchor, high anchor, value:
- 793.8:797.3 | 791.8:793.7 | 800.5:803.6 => 0.02 nm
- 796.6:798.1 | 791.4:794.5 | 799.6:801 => 0.01 nm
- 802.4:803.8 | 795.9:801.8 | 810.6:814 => 0.07 nm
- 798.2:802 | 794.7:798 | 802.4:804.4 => -0.08 nm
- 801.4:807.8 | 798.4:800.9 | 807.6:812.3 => 0.14 nm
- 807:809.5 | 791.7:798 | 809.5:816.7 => 0.04 nm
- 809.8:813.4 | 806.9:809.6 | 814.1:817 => -0.06 nm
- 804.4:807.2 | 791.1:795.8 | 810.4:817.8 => 0.07 nm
